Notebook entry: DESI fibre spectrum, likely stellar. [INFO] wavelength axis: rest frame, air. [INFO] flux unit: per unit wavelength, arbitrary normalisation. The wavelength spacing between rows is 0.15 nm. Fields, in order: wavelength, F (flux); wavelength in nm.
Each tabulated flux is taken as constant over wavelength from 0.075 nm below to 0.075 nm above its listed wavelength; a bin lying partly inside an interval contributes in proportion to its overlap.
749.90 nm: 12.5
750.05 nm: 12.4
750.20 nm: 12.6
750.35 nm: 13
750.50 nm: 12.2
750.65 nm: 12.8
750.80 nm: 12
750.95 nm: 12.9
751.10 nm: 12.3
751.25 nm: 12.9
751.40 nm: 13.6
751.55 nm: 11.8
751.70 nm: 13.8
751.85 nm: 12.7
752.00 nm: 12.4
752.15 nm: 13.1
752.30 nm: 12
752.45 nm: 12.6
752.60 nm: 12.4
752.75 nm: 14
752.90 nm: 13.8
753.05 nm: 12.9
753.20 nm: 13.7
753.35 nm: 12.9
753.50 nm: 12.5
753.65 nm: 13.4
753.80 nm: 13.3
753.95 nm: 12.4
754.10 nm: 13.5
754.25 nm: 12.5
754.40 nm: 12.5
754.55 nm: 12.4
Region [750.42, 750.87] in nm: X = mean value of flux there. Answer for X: 12.3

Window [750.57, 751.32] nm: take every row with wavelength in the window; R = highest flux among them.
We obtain 12.9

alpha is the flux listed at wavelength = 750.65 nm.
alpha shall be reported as 12.8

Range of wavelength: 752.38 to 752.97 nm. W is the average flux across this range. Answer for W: 13.2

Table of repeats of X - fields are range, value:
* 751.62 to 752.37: 12.8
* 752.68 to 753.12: 13.6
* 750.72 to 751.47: 12.7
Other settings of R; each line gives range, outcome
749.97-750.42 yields 13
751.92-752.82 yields 14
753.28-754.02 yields 13.4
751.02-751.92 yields 13.8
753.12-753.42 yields 13.7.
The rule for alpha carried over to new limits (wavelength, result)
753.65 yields 13.4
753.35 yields 12.9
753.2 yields 13.7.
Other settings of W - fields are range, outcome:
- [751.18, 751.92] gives 13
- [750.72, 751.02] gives 12.4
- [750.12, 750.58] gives 12.6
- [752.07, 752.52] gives 12.6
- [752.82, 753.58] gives 13.2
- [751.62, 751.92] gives 13.2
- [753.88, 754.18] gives 13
